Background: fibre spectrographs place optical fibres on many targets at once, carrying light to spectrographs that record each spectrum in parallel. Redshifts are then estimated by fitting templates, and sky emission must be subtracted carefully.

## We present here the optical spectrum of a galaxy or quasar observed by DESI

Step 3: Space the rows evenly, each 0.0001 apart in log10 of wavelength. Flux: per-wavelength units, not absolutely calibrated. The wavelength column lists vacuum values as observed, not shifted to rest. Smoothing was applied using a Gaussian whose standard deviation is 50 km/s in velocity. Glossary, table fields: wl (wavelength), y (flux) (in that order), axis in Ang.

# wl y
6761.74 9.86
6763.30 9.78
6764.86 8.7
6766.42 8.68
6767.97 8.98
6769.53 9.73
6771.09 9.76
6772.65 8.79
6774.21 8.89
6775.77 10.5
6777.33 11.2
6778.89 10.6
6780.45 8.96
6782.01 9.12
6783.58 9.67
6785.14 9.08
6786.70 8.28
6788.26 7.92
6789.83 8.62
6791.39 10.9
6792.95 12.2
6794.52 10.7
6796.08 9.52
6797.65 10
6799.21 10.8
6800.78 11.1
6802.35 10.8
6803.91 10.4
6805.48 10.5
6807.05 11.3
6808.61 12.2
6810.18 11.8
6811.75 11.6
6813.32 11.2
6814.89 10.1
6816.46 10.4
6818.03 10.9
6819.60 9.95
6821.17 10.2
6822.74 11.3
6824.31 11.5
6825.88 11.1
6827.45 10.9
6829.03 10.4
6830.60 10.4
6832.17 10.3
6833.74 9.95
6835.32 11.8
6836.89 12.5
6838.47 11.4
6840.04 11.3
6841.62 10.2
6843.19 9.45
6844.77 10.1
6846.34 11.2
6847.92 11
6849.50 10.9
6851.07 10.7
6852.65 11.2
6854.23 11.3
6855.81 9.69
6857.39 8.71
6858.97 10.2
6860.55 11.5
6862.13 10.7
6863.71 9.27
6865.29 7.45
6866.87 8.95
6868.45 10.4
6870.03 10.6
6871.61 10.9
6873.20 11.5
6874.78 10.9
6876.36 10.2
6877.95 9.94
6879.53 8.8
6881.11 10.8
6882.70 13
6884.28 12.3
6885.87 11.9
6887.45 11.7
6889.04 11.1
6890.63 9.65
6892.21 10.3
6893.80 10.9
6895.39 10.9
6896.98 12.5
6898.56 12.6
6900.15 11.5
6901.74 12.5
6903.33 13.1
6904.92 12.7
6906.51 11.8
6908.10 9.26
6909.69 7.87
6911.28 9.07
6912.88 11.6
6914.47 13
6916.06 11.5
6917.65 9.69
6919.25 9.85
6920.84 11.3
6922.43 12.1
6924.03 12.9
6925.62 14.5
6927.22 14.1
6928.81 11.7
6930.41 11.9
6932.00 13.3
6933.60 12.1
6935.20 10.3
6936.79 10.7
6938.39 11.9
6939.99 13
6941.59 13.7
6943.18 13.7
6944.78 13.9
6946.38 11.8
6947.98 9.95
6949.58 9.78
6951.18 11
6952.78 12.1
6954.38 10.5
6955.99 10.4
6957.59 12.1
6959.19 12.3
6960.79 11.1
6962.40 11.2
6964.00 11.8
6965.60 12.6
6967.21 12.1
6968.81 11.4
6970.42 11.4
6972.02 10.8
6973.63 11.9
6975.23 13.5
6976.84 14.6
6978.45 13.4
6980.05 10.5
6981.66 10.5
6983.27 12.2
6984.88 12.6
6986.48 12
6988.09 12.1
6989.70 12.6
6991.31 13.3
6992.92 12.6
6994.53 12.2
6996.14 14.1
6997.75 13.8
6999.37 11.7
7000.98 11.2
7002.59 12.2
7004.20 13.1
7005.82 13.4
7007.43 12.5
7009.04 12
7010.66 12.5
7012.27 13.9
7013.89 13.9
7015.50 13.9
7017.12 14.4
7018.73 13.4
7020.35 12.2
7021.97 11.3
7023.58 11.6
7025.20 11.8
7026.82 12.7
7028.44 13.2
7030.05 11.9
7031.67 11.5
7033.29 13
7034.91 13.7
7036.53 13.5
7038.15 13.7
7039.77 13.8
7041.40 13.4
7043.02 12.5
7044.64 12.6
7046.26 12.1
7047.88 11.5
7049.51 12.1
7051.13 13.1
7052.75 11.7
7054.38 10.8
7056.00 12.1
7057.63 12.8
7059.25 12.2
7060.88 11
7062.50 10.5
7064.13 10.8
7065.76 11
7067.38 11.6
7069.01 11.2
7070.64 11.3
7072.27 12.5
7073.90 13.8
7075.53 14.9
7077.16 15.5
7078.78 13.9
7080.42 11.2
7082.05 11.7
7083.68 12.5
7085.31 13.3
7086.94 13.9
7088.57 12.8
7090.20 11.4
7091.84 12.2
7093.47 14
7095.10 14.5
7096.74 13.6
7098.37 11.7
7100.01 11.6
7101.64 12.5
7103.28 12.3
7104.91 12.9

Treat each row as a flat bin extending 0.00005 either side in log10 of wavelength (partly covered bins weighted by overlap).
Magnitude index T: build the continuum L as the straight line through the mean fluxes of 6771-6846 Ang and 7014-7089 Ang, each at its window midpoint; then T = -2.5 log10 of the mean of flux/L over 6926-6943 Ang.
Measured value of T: -0.08 mag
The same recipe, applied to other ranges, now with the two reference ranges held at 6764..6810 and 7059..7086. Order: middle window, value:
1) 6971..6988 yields -0.06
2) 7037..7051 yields -0.06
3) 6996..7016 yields -0.10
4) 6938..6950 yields -0.10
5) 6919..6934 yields -0.13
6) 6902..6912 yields 0.02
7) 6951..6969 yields -0.02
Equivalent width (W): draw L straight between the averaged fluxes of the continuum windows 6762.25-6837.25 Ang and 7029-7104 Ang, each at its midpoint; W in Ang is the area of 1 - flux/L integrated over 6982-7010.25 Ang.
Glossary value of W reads -1.4 Ang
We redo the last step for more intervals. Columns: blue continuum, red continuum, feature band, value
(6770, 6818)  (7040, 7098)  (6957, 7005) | -1.95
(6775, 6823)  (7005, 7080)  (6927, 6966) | -0.45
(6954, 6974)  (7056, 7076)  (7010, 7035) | -2.21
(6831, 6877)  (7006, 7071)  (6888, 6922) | -0.25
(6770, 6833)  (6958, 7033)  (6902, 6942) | -0.26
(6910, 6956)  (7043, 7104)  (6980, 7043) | -3.02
